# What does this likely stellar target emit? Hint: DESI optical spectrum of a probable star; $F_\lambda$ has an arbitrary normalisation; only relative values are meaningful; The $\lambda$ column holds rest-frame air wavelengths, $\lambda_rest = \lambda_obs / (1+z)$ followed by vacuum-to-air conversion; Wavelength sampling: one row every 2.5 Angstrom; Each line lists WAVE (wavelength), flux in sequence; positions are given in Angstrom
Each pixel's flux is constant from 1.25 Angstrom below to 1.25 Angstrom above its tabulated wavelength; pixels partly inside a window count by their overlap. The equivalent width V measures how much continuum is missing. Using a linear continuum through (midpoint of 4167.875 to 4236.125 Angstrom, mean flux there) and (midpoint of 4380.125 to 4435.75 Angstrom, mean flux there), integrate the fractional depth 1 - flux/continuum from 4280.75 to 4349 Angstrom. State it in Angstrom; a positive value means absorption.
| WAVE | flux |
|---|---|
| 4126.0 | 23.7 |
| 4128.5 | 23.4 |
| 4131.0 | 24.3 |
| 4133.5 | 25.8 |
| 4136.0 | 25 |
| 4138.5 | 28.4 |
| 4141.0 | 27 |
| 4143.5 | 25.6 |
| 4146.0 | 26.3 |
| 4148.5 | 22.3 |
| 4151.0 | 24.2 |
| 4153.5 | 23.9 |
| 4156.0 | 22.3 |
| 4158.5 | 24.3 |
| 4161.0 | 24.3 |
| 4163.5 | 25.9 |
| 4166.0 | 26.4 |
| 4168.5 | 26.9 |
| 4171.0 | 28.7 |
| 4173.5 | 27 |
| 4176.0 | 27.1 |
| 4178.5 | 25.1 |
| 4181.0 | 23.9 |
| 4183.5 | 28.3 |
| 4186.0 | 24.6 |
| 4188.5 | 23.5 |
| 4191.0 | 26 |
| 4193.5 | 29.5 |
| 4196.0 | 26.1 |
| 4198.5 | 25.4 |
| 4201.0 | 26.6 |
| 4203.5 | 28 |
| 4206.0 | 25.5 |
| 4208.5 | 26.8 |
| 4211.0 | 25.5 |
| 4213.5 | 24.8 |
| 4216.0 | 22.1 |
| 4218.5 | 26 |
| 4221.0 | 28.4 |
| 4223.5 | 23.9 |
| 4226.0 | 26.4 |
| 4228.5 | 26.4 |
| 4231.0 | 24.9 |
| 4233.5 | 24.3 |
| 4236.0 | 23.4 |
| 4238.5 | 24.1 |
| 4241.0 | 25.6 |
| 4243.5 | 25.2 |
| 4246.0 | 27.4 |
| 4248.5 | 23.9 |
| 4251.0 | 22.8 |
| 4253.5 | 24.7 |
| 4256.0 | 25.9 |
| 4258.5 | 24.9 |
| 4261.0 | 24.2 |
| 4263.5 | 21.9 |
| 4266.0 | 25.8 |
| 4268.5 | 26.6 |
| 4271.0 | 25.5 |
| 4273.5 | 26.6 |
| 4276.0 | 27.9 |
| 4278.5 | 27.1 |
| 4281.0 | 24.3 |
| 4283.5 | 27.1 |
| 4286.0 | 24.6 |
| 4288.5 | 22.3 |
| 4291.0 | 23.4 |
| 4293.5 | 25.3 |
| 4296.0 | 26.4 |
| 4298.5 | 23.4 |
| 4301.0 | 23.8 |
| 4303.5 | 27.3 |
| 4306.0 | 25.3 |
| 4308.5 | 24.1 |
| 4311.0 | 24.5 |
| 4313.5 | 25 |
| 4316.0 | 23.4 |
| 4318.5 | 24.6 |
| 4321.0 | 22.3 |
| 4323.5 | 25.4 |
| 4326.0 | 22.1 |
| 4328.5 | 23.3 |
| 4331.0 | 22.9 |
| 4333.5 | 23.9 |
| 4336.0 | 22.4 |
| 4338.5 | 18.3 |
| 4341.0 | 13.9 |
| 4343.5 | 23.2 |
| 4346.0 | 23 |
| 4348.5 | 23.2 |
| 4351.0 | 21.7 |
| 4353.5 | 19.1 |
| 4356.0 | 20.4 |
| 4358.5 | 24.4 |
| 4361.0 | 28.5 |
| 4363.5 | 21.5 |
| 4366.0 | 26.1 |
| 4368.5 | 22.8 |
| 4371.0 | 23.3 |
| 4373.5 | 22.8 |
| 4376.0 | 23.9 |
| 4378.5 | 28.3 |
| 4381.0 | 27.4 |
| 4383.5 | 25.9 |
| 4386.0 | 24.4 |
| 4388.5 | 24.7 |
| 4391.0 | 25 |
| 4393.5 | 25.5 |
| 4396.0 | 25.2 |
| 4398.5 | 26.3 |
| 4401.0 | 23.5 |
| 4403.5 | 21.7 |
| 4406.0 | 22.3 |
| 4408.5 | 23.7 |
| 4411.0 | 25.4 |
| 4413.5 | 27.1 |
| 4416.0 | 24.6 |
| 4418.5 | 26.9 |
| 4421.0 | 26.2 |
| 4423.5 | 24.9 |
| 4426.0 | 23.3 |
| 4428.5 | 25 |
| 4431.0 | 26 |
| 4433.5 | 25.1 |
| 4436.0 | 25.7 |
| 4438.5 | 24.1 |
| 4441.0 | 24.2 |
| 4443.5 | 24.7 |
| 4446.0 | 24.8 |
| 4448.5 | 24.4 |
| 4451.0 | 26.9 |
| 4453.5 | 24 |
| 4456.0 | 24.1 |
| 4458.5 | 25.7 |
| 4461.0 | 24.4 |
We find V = 5.1 Angstrom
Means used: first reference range 25.9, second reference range 25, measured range 23.5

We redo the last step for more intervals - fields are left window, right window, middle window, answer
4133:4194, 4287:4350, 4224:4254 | -0.49 Angstrom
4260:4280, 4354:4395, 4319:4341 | 2.56 Angstrom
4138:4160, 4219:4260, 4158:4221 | -2.64 Angstrom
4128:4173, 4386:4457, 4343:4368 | 1.86 Angstrom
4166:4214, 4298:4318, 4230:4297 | 0.61 Angstrom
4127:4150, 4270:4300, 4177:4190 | 0.09 Angstrom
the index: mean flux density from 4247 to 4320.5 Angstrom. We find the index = 24.9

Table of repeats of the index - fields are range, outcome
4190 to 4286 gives 25.6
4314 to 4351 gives 22.3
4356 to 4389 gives 24.8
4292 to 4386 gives 23.6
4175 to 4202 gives 26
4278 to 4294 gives 24.7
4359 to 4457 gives 24.9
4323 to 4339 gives 22.7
